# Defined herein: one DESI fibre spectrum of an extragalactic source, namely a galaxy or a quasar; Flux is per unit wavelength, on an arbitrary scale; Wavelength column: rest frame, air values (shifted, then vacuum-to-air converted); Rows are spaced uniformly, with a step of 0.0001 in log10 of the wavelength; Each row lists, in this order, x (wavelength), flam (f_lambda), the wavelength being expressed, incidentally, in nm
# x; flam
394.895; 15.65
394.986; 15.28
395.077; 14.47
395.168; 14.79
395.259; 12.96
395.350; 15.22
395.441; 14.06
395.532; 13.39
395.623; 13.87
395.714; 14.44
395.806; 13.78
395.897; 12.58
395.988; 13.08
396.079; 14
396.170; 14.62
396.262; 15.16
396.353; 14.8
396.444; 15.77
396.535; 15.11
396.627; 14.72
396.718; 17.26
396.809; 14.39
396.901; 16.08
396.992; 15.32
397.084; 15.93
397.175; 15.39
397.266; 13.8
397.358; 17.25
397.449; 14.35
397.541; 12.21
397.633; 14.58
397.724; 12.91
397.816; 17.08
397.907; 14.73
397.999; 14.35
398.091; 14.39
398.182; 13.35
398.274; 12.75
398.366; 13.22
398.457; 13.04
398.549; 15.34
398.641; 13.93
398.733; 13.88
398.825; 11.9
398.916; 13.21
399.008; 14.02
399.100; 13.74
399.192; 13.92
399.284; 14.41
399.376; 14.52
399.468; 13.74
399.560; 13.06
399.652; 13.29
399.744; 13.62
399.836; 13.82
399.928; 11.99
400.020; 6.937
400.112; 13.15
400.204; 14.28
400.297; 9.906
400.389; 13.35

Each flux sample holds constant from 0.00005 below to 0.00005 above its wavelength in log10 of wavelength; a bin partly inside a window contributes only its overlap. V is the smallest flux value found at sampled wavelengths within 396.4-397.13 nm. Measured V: 14.39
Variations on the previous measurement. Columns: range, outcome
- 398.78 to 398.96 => 11.9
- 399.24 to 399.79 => 13.06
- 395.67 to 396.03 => 12.58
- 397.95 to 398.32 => 12.75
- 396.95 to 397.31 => 13.8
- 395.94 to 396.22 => 13.08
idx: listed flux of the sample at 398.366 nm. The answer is 13.22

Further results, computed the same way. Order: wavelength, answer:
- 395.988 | 13.08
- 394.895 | 15.65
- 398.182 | 13.35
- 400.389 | 13.35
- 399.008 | 14.02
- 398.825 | 11.9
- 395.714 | 14.44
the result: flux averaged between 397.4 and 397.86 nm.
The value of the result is 14.2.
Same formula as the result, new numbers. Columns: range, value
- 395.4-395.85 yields 13.9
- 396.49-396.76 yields 15.7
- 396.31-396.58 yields 15.3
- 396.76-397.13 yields 15.4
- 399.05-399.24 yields 13.8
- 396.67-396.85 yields 15.9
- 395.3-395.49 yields 14.6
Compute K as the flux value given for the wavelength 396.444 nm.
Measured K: 15.77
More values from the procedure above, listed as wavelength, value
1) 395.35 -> 15.22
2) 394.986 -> 15.28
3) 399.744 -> 13.62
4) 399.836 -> 13.82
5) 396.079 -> 14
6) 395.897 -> 12.58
